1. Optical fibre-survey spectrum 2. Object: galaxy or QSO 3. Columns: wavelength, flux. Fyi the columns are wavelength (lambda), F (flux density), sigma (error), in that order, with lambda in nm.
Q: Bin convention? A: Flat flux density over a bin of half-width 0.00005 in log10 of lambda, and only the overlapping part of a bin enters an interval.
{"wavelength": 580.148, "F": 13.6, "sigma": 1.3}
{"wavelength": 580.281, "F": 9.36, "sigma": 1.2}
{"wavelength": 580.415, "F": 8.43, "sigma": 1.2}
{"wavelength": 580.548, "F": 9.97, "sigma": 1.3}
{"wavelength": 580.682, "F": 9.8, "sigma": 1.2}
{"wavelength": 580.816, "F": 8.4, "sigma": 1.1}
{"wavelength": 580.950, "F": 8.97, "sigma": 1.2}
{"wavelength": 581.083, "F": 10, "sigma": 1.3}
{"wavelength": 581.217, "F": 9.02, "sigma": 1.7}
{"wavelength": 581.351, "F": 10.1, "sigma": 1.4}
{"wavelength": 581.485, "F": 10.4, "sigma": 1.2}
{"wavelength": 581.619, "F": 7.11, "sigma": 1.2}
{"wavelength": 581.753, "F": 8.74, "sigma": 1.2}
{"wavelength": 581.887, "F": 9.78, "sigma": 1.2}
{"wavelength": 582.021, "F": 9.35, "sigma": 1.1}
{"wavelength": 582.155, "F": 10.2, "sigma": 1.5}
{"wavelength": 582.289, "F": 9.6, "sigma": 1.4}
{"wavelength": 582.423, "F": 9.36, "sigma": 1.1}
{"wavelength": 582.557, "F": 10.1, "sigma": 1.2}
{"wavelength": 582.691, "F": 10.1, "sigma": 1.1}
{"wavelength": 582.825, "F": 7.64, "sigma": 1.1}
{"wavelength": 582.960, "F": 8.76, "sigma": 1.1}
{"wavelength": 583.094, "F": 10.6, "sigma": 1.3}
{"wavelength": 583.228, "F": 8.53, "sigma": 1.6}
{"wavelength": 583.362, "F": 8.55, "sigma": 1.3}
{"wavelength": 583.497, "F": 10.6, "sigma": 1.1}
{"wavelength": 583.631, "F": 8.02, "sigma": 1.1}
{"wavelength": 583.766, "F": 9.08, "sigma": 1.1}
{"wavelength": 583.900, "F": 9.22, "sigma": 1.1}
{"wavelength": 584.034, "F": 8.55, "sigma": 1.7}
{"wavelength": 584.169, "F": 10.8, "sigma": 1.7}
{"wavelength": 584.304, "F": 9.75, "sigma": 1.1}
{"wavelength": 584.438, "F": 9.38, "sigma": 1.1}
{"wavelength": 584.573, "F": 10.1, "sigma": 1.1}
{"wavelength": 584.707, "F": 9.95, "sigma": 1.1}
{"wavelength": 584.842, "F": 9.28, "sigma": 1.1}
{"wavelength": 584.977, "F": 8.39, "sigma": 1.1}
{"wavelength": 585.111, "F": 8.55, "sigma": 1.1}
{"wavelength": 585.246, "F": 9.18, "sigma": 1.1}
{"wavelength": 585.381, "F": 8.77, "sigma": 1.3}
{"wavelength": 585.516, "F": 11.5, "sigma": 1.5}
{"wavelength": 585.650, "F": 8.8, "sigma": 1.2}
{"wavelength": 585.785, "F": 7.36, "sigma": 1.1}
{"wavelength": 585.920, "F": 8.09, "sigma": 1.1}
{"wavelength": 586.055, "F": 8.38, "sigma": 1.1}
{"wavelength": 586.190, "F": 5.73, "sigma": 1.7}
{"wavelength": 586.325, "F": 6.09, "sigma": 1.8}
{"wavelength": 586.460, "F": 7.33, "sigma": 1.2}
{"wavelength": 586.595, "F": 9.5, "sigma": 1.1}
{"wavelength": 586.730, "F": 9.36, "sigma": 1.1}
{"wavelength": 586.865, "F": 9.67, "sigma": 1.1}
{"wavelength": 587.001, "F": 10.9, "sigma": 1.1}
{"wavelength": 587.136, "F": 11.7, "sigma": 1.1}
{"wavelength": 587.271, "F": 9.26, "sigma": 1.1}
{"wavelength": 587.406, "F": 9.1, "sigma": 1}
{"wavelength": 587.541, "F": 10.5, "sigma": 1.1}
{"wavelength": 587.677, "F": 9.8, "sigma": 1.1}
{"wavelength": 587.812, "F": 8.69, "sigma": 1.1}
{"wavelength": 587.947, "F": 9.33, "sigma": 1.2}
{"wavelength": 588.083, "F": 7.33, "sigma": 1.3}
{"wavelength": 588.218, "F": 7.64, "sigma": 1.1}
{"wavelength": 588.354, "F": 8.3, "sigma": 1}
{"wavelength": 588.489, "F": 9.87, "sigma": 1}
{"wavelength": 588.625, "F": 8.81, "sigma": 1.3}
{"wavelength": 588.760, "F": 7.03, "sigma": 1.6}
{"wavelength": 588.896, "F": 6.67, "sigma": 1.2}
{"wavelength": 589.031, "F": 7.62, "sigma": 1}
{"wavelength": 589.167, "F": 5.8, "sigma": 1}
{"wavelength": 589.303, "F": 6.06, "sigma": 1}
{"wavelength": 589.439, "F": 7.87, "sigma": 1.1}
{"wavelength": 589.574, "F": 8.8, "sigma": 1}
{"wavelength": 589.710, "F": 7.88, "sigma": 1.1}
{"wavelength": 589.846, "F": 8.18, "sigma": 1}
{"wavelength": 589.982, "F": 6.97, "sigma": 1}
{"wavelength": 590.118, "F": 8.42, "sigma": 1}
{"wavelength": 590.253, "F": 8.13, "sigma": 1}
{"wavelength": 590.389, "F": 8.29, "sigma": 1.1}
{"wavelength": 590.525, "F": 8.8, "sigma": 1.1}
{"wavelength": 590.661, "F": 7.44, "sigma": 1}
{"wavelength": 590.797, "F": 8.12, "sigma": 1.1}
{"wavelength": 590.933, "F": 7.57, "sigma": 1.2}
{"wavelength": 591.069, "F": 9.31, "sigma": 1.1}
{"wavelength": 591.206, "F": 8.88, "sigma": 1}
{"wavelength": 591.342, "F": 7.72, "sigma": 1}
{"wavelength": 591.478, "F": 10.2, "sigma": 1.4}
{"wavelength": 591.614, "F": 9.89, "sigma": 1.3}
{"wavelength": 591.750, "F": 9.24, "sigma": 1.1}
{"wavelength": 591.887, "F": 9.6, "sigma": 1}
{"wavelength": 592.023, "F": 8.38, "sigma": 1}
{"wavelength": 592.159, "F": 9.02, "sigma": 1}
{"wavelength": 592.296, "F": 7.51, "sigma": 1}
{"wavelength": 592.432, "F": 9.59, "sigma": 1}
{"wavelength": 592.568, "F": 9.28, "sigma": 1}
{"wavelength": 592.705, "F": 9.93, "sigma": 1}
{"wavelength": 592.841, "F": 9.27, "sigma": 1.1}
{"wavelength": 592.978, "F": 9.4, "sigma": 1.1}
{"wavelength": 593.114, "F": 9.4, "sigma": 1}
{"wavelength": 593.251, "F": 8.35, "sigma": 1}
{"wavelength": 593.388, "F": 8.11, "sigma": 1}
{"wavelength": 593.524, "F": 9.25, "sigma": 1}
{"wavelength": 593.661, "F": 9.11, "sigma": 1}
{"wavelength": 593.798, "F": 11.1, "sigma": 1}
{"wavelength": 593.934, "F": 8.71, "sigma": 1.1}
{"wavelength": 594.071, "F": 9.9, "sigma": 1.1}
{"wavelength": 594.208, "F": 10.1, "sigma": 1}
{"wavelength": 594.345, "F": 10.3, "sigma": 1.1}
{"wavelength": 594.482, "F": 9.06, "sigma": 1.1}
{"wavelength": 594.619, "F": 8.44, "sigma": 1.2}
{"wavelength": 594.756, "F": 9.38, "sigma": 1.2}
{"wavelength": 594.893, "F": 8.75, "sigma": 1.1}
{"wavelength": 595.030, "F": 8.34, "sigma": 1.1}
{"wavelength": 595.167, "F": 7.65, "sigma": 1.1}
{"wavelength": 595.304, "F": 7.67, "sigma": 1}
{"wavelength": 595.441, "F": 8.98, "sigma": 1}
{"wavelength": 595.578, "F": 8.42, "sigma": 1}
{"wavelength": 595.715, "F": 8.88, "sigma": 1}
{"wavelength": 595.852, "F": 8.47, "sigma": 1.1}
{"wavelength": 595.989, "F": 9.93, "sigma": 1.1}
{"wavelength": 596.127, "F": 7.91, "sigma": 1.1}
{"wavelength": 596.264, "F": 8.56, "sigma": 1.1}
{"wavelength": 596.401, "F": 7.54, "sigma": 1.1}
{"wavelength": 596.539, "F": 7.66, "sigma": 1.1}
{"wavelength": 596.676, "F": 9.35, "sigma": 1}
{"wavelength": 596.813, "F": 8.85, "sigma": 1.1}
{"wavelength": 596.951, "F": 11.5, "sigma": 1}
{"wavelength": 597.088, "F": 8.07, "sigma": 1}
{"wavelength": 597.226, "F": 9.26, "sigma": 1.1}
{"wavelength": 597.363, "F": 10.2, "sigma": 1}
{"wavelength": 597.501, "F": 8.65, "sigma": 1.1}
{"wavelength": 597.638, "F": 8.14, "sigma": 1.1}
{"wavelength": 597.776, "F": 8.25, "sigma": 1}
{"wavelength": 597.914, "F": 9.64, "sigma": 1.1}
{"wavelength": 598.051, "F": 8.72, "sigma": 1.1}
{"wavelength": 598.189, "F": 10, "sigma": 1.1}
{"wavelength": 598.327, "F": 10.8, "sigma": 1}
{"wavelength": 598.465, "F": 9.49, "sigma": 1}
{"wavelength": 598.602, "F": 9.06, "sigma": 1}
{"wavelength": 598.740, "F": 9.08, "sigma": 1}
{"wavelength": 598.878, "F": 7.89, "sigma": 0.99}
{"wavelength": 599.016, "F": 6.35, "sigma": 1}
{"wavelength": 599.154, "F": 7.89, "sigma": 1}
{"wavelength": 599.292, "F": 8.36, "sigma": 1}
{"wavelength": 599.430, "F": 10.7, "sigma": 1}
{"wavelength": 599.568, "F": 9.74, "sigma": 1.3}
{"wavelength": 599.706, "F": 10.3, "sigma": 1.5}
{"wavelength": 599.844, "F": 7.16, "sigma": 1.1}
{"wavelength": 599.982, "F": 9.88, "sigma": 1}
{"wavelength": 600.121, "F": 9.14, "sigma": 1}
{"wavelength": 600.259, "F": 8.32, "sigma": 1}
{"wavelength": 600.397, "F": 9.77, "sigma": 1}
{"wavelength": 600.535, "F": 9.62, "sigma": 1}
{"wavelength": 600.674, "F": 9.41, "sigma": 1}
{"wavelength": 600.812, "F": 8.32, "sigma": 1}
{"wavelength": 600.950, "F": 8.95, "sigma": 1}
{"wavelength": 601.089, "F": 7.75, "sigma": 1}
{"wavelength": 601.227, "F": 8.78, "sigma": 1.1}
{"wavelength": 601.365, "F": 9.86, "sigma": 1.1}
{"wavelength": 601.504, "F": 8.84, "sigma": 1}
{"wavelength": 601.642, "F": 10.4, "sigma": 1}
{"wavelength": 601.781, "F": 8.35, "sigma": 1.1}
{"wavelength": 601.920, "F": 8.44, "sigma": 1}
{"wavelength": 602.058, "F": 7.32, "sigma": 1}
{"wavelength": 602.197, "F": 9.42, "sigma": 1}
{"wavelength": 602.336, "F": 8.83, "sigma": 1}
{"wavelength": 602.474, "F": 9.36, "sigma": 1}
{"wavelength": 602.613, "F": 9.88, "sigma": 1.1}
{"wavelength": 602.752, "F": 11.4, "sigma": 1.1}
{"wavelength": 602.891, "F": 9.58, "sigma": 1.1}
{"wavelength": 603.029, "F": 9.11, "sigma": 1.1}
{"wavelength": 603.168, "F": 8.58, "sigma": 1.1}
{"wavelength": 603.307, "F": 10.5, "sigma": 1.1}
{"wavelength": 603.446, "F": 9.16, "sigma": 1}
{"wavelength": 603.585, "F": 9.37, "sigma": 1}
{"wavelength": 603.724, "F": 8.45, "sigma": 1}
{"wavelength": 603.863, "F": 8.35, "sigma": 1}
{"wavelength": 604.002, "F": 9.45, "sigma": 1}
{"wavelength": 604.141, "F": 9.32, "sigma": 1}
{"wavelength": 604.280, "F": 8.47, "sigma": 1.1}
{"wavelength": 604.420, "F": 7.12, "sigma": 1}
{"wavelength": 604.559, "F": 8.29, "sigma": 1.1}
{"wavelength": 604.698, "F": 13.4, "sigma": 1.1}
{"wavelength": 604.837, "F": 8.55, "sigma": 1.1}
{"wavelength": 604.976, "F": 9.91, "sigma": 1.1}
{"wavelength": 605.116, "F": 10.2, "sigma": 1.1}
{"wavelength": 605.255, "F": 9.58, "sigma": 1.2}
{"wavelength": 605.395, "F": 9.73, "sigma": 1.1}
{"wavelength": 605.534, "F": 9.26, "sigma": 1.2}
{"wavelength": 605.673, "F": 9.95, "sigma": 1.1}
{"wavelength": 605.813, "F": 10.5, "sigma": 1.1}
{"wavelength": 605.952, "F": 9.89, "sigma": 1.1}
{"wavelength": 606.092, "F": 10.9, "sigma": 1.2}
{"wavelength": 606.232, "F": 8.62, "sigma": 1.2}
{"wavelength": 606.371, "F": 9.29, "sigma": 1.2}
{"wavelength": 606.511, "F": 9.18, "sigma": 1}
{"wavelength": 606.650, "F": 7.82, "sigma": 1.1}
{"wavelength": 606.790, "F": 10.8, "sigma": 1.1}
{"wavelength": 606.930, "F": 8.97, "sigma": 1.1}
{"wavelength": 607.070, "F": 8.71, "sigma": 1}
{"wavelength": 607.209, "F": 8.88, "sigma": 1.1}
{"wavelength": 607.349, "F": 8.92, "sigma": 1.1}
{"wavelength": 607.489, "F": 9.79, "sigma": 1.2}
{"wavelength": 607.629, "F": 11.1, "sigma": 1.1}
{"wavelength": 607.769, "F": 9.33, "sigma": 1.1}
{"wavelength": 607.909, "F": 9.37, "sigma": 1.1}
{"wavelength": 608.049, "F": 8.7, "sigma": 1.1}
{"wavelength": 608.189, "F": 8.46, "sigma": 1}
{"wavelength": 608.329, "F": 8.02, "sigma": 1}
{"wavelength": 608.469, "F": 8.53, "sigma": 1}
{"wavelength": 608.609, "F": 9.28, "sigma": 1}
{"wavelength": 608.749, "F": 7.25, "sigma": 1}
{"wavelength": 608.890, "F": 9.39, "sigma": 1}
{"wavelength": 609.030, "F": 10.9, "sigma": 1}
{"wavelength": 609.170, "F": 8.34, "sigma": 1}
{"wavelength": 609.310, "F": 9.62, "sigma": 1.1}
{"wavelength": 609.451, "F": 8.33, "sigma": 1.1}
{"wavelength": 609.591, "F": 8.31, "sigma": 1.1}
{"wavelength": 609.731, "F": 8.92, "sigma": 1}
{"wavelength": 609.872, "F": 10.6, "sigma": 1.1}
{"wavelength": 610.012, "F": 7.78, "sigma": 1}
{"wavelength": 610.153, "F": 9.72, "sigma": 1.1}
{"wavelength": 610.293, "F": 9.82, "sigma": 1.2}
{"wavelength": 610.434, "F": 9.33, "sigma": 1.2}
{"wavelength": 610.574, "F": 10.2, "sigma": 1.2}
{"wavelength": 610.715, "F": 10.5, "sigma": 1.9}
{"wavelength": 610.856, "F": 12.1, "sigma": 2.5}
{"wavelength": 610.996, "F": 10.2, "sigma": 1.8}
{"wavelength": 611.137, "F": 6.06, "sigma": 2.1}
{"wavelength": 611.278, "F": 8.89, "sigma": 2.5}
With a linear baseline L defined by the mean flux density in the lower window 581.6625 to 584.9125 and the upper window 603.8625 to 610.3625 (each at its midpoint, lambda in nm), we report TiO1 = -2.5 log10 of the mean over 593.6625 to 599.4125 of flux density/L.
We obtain 0.05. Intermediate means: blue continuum 9.4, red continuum 9.28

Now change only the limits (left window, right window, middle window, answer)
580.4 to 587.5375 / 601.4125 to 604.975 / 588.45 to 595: 0.07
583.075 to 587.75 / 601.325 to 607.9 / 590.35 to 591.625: 0.08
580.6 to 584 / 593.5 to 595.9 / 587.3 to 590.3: 0.13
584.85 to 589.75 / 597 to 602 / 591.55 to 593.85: -0.06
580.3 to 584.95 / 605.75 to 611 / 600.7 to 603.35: 0.03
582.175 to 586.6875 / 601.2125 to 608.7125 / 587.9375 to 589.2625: 0.17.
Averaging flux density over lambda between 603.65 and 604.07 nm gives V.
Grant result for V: 8.76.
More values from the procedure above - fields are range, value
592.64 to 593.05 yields 9.54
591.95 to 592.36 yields 8.33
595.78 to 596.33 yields 8.72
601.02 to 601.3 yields 8.32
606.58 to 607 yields 9.2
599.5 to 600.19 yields 9.24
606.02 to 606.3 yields 9.74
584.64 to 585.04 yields 9.21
